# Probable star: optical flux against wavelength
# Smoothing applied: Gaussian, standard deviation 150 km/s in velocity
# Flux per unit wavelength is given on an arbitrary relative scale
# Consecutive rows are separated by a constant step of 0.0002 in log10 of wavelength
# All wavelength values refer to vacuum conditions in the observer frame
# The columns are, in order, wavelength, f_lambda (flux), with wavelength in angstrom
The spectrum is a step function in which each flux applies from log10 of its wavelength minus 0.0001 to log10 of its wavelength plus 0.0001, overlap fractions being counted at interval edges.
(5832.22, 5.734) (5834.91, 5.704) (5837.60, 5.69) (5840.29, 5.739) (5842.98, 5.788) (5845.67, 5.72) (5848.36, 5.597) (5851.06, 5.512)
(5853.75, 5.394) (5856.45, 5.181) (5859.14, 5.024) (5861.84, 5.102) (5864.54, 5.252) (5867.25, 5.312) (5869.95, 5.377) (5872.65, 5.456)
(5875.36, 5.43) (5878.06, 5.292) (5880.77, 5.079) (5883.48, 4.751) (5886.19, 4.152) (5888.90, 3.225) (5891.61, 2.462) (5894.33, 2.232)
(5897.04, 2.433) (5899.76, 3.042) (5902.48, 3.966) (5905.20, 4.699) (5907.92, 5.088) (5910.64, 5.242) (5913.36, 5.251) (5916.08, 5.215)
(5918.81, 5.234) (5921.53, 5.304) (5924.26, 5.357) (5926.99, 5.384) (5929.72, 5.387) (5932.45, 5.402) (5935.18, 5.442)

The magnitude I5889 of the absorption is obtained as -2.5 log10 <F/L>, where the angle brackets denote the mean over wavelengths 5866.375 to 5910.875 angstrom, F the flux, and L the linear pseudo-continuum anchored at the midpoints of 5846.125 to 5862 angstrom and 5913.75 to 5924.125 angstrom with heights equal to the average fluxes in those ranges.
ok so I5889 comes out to 0.23 mag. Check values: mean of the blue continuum 5.34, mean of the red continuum 5.27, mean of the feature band 4.27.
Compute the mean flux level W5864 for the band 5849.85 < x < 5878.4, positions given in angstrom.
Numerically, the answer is 5.3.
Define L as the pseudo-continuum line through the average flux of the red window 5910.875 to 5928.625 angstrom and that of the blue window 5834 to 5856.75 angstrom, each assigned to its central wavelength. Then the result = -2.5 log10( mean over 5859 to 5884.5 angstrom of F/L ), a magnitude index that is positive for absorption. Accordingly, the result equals 0.06 mag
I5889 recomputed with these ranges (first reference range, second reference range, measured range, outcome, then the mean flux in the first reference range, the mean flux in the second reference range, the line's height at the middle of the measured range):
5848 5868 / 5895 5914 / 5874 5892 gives 0.06 mag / 5.28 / 4.14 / 4.66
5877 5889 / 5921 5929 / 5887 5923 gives 0.22 mag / 4.61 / 5.35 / 5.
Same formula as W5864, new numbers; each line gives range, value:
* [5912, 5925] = 5.27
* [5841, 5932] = 4.83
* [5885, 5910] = 3.52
